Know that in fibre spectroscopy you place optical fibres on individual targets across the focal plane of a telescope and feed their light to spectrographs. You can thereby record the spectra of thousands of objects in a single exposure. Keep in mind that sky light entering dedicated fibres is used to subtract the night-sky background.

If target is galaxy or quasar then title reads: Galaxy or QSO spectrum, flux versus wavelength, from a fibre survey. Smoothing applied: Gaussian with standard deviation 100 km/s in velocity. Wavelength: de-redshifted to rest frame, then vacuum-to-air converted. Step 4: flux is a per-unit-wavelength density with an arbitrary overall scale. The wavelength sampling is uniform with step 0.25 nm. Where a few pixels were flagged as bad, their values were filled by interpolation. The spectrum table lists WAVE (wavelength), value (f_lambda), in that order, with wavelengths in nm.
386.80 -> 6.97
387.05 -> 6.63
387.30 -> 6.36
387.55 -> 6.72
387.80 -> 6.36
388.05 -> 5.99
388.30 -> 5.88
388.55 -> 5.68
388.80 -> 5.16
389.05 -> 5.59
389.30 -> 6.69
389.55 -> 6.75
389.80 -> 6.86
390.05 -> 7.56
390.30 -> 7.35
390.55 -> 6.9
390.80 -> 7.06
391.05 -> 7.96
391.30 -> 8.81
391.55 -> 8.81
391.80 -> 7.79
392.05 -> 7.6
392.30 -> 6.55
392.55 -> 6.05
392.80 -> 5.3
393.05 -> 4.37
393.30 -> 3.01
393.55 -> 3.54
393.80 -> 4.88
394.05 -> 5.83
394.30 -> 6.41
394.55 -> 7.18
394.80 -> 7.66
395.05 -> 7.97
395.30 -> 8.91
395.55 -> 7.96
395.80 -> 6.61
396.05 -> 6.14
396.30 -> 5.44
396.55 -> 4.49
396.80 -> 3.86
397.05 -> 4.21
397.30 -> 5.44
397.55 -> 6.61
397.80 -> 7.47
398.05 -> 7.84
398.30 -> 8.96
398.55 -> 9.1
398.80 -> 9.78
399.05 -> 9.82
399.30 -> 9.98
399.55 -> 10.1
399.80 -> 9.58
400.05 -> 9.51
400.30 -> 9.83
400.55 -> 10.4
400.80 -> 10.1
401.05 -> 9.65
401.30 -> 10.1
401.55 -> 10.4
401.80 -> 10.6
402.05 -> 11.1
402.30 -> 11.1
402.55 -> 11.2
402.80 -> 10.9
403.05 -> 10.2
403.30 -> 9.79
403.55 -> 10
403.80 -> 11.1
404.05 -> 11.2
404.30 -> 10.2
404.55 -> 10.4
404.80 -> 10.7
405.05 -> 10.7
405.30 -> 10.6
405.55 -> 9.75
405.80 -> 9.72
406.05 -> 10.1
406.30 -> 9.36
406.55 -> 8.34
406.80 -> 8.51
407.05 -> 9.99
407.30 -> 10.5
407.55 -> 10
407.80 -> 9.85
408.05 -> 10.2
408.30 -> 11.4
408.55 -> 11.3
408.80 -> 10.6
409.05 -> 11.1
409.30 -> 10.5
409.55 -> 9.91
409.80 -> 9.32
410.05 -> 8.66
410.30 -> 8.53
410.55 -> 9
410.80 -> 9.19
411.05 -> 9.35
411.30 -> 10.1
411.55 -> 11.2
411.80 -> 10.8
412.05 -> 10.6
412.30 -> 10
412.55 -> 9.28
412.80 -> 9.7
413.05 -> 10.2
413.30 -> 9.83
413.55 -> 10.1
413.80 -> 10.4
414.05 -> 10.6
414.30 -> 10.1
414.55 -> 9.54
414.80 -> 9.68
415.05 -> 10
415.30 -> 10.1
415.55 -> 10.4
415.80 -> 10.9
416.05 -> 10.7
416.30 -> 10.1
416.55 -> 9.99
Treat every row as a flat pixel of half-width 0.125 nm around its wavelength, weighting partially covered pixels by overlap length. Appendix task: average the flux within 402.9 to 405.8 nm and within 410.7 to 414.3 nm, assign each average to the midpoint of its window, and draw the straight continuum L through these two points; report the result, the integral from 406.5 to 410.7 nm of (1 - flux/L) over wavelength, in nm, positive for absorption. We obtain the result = 0.15 nm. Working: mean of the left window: 10.4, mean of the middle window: 9.89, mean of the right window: 10.1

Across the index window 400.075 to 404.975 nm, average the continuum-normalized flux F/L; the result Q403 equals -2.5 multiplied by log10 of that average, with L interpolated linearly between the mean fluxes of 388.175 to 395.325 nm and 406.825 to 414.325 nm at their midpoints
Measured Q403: -0.22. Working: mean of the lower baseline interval 6.52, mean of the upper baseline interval 10.1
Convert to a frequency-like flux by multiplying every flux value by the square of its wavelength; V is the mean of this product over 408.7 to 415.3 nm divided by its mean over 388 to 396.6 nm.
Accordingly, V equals 1.7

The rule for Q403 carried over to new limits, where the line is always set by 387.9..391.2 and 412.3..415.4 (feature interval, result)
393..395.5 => 0.193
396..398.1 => 0.331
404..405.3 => -0.217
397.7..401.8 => -0.195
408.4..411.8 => -0.058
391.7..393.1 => 0.101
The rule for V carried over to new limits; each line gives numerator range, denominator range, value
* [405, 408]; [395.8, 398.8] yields 1.58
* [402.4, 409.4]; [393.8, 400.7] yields 1.41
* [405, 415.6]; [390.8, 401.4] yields 1.44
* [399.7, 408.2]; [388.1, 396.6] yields 1.66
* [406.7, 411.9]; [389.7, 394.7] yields 1.68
